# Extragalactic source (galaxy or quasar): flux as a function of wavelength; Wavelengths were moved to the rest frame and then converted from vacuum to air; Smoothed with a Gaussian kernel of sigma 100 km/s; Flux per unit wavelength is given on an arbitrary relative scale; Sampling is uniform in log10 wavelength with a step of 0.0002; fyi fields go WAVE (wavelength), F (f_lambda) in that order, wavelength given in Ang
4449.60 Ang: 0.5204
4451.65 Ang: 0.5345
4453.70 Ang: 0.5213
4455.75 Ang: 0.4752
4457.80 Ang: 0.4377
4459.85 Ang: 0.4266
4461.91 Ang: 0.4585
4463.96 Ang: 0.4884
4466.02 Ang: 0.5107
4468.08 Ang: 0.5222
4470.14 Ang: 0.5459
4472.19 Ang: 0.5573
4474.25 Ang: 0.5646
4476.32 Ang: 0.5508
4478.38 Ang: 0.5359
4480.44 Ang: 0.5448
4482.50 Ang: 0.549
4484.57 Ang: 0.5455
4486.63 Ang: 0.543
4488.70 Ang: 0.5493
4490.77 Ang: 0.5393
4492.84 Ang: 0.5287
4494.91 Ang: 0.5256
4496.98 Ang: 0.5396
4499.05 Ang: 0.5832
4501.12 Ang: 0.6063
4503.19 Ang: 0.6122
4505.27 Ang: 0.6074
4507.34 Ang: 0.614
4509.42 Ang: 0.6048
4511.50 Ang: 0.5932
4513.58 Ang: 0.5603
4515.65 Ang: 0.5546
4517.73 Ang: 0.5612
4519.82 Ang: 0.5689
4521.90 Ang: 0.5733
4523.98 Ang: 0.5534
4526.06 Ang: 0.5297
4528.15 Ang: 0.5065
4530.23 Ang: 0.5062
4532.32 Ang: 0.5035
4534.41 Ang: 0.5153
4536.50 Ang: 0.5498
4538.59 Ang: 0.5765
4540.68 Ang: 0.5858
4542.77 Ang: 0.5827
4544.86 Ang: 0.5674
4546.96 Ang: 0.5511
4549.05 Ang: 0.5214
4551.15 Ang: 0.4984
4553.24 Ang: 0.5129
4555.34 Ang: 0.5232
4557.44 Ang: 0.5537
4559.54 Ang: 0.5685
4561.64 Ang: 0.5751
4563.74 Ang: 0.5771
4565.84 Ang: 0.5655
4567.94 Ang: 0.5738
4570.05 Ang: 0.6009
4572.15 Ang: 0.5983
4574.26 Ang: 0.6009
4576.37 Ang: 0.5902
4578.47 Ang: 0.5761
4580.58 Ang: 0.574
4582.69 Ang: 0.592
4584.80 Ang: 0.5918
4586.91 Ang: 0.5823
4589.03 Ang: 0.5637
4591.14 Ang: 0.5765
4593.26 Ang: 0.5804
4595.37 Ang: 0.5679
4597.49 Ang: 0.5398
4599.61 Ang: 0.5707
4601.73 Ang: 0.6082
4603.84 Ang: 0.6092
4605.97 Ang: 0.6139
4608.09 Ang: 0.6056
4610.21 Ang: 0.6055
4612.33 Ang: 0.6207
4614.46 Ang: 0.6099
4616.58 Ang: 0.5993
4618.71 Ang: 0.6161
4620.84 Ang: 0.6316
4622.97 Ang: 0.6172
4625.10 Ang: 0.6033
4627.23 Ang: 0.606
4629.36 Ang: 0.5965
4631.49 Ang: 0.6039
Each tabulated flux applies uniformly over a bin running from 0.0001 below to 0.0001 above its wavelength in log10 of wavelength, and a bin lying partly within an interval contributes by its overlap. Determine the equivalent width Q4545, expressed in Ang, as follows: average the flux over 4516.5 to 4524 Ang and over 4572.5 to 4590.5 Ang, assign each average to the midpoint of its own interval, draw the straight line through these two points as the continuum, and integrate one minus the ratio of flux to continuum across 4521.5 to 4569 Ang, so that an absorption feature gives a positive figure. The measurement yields 2.2 Ang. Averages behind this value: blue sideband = 0.565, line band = 0.546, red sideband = 0.584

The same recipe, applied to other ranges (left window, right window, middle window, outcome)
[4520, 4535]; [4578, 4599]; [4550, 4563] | 0.27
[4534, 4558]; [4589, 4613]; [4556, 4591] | -0.76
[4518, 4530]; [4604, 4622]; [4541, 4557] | 0.68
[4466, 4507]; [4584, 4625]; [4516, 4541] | 1.15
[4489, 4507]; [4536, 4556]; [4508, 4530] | 0.00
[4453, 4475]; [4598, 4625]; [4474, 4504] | -2.07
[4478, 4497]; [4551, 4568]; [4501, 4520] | -1.55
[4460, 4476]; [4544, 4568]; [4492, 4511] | -1.88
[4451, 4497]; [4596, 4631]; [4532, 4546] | 0.06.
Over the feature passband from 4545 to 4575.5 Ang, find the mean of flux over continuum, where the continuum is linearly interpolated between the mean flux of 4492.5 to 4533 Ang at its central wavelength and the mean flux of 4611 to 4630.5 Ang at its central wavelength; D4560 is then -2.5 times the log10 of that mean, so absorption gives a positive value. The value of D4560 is 0.05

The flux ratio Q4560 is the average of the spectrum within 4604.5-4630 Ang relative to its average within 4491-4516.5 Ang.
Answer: 1.06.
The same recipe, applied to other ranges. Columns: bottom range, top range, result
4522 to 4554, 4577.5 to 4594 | 1.08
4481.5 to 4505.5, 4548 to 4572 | 0.99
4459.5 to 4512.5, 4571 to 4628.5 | 1.08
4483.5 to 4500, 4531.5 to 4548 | 1.02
